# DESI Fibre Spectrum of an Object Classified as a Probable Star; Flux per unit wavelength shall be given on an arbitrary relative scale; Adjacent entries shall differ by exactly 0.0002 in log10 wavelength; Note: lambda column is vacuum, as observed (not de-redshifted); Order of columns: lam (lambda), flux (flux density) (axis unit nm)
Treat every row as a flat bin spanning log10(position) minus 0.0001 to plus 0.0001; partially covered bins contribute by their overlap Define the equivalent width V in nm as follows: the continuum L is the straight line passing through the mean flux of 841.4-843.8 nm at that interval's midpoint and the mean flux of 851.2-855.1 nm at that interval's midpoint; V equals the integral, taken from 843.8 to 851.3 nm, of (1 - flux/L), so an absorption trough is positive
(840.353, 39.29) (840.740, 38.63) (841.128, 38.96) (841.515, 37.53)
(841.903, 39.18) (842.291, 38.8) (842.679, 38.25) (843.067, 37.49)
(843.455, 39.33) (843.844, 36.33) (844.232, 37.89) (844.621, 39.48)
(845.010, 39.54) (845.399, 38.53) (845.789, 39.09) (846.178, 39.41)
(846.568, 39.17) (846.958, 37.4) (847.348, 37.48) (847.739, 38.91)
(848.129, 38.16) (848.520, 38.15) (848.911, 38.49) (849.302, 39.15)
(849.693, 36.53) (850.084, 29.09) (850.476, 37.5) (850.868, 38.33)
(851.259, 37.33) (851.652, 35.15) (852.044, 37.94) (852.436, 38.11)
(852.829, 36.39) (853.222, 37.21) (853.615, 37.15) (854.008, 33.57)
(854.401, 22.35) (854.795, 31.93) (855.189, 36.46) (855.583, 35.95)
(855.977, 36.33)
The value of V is -0.25 nm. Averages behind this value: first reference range 38.3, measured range 37.8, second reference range 34.7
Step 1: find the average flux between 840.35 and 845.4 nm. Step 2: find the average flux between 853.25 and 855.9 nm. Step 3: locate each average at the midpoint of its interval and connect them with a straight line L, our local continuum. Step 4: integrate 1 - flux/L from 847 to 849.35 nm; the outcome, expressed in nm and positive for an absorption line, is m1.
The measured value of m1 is -0.14 nm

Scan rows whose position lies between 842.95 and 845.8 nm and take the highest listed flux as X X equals 39.54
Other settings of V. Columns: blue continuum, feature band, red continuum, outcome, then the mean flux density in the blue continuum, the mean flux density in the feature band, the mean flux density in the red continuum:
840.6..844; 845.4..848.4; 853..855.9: -0.16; 38.3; 38.5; 33.7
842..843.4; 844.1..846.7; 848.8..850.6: -0.11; 38.4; 39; 36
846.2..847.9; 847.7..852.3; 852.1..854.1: 0.07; 38.3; 37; 36.7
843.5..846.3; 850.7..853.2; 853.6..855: -0.36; 38.6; 37.2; 30.5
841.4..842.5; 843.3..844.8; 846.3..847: 0.01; 38.5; 38.2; 38.6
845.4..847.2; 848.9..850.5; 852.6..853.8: 0.09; 38.7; 35.7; 36.9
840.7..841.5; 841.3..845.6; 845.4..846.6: 0.05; 38.5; 38.4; 39.1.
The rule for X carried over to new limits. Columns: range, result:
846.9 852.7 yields 39.15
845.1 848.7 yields 39.41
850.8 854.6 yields 38.33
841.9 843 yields 39.18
